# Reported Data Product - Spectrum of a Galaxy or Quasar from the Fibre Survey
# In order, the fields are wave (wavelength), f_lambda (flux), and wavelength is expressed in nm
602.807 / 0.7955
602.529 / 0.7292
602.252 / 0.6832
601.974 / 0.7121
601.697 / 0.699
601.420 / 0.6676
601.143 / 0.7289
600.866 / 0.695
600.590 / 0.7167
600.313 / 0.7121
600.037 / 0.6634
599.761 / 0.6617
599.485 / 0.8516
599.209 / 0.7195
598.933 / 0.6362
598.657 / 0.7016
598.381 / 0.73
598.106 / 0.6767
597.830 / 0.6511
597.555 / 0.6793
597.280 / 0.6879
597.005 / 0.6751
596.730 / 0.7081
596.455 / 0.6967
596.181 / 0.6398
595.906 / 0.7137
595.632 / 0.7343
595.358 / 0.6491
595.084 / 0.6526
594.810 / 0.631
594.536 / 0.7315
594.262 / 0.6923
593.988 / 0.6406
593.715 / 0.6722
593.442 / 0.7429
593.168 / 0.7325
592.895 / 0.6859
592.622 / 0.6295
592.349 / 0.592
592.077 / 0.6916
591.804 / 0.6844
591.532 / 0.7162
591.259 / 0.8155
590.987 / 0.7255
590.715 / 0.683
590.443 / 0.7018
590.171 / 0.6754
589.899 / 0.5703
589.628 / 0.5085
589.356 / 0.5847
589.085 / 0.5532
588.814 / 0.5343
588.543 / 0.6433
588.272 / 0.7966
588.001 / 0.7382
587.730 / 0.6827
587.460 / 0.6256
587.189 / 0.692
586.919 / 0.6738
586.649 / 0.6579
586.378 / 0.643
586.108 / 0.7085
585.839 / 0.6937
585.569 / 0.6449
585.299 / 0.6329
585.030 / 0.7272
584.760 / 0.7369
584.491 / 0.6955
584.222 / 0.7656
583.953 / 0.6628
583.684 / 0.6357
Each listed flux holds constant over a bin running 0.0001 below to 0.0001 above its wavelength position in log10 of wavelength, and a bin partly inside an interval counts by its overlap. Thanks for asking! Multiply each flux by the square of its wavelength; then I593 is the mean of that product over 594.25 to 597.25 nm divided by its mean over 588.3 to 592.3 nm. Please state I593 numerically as 1.07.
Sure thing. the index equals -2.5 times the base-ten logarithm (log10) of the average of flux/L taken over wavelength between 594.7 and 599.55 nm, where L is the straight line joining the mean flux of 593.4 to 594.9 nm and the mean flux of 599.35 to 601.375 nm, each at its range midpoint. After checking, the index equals 0.02 mag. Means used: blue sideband 0.683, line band 0.689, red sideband 0.716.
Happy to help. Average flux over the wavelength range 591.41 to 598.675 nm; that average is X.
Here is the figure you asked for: 0.683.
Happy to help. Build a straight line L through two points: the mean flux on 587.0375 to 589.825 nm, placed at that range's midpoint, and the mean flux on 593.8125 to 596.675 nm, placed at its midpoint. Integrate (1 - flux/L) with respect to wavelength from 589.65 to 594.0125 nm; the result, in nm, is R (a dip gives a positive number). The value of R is -0.16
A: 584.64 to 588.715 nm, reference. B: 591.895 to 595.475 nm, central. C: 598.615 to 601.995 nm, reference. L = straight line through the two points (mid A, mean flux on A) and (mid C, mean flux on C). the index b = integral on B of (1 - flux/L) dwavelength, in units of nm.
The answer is 0.11 nm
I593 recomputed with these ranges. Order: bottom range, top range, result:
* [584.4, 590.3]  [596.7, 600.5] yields 1.11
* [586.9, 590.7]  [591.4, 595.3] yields 1.07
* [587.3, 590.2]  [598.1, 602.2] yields 1.17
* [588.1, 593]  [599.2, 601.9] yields 1.12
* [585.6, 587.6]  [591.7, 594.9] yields 1.04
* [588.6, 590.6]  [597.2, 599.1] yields 1.18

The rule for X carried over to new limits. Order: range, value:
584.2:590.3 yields 0.658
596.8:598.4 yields 0.681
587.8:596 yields 0.671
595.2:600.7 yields 0.695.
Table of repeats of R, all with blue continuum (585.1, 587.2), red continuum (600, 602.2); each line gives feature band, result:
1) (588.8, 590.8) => 0.22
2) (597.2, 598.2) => 0.03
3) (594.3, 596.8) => 0.02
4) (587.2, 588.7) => -0.05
